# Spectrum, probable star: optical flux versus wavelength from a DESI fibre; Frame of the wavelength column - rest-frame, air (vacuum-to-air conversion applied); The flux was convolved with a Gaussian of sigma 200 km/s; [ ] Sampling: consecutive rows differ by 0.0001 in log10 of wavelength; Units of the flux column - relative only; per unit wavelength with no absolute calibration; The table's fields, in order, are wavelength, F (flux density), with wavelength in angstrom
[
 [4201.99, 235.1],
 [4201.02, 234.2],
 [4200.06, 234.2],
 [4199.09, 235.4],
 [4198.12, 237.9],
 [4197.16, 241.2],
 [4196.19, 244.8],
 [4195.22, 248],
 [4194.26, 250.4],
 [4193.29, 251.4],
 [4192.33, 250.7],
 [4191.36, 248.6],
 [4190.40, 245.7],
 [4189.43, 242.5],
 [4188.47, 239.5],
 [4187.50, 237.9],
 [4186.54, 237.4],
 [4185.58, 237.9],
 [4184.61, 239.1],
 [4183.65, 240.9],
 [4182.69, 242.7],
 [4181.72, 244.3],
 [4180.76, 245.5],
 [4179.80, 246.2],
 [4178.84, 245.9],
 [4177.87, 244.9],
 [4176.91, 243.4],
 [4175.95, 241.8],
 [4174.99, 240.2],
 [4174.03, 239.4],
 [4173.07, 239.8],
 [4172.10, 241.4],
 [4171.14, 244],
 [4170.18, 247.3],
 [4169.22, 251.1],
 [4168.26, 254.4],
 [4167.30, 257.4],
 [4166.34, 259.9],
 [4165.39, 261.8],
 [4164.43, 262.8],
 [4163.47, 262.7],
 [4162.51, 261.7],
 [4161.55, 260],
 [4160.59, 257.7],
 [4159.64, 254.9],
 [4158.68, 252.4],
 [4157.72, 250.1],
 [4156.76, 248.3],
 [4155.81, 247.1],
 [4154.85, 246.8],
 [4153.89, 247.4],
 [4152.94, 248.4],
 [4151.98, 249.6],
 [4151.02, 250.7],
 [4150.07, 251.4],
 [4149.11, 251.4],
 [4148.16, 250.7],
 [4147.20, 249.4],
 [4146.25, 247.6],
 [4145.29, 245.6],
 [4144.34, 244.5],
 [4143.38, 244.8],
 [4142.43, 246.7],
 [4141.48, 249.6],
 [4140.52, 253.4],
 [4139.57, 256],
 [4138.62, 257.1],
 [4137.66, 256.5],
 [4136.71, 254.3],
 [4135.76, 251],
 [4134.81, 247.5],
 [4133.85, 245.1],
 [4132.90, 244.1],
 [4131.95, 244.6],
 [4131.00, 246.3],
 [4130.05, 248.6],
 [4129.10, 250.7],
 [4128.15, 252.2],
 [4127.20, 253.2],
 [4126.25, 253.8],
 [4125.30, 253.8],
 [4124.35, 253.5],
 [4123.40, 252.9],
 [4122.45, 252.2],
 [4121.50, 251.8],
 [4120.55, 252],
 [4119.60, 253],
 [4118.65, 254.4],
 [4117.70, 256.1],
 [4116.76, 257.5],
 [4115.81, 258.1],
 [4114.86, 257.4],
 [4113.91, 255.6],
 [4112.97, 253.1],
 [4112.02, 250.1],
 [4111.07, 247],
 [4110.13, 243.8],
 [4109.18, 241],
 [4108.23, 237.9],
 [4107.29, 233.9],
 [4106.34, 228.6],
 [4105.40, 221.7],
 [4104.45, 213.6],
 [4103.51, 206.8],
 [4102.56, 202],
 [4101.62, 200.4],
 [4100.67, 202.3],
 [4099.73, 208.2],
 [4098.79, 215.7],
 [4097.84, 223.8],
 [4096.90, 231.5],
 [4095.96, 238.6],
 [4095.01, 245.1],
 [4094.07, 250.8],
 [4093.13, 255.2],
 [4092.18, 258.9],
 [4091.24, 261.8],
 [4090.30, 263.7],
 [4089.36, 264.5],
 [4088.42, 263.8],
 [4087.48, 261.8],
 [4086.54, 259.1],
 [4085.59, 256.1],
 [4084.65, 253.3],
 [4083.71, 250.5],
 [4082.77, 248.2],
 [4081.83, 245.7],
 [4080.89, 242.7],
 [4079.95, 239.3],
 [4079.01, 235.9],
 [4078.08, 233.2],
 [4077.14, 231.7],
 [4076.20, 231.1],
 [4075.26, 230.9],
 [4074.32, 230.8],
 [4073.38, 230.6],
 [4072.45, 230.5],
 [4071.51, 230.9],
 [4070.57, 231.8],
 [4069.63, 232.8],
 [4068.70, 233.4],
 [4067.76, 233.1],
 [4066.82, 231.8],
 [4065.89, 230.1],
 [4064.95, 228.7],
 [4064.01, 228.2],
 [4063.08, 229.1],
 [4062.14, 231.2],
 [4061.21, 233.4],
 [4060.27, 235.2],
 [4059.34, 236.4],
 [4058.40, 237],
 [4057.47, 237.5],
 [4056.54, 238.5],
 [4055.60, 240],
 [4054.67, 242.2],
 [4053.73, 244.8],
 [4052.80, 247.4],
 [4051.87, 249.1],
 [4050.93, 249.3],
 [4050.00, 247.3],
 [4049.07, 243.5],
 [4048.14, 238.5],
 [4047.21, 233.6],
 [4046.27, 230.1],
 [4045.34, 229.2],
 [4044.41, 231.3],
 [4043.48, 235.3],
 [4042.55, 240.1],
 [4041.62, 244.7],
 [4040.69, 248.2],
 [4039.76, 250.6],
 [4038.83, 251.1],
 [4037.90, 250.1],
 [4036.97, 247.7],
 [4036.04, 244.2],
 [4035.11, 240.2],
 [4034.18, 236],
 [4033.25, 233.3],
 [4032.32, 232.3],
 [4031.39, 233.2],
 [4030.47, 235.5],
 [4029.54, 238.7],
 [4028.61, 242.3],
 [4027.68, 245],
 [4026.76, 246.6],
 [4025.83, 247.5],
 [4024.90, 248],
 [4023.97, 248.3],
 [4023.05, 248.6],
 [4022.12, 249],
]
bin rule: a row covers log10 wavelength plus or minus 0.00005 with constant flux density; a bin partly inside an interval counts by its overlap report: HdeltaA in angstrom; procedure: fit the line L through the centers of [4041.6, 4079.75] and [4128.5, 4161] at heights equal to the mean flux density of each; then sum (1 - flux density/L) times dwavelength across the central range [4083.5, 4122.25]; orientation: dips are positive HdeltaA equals 0.0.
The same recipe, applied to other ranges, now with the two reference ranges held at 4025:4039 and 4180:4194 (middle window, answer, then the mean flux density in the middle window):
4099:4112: 1.04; 223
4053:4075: 0.72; 234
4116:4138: -0.81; 252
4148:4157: -0.23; 249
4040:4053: 0.06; 241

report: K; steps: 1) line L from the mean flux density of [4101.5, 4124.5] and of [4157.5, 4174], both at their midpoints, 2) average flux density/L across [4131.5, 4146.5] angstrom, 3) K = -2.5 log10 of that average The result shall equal -0.01 mag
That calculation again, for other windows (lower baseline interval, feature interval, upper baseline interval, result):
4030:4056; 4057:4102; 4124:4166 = 0.03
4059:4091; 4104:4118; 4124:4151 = 0.01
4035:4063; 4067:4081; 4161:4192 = 0.04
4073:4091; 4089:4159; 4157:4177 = 0.02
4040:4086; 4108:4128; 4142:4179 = -0.03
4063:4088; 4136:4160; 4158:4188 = -0.02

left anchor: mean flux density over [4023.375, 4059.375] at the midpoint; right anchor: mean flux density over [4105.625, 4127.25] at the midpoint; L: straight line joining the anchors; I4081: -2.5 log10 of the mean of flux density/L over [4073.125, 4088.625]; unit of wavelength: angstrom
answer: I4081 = 0.01 mag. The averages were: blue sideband 241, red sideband 250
